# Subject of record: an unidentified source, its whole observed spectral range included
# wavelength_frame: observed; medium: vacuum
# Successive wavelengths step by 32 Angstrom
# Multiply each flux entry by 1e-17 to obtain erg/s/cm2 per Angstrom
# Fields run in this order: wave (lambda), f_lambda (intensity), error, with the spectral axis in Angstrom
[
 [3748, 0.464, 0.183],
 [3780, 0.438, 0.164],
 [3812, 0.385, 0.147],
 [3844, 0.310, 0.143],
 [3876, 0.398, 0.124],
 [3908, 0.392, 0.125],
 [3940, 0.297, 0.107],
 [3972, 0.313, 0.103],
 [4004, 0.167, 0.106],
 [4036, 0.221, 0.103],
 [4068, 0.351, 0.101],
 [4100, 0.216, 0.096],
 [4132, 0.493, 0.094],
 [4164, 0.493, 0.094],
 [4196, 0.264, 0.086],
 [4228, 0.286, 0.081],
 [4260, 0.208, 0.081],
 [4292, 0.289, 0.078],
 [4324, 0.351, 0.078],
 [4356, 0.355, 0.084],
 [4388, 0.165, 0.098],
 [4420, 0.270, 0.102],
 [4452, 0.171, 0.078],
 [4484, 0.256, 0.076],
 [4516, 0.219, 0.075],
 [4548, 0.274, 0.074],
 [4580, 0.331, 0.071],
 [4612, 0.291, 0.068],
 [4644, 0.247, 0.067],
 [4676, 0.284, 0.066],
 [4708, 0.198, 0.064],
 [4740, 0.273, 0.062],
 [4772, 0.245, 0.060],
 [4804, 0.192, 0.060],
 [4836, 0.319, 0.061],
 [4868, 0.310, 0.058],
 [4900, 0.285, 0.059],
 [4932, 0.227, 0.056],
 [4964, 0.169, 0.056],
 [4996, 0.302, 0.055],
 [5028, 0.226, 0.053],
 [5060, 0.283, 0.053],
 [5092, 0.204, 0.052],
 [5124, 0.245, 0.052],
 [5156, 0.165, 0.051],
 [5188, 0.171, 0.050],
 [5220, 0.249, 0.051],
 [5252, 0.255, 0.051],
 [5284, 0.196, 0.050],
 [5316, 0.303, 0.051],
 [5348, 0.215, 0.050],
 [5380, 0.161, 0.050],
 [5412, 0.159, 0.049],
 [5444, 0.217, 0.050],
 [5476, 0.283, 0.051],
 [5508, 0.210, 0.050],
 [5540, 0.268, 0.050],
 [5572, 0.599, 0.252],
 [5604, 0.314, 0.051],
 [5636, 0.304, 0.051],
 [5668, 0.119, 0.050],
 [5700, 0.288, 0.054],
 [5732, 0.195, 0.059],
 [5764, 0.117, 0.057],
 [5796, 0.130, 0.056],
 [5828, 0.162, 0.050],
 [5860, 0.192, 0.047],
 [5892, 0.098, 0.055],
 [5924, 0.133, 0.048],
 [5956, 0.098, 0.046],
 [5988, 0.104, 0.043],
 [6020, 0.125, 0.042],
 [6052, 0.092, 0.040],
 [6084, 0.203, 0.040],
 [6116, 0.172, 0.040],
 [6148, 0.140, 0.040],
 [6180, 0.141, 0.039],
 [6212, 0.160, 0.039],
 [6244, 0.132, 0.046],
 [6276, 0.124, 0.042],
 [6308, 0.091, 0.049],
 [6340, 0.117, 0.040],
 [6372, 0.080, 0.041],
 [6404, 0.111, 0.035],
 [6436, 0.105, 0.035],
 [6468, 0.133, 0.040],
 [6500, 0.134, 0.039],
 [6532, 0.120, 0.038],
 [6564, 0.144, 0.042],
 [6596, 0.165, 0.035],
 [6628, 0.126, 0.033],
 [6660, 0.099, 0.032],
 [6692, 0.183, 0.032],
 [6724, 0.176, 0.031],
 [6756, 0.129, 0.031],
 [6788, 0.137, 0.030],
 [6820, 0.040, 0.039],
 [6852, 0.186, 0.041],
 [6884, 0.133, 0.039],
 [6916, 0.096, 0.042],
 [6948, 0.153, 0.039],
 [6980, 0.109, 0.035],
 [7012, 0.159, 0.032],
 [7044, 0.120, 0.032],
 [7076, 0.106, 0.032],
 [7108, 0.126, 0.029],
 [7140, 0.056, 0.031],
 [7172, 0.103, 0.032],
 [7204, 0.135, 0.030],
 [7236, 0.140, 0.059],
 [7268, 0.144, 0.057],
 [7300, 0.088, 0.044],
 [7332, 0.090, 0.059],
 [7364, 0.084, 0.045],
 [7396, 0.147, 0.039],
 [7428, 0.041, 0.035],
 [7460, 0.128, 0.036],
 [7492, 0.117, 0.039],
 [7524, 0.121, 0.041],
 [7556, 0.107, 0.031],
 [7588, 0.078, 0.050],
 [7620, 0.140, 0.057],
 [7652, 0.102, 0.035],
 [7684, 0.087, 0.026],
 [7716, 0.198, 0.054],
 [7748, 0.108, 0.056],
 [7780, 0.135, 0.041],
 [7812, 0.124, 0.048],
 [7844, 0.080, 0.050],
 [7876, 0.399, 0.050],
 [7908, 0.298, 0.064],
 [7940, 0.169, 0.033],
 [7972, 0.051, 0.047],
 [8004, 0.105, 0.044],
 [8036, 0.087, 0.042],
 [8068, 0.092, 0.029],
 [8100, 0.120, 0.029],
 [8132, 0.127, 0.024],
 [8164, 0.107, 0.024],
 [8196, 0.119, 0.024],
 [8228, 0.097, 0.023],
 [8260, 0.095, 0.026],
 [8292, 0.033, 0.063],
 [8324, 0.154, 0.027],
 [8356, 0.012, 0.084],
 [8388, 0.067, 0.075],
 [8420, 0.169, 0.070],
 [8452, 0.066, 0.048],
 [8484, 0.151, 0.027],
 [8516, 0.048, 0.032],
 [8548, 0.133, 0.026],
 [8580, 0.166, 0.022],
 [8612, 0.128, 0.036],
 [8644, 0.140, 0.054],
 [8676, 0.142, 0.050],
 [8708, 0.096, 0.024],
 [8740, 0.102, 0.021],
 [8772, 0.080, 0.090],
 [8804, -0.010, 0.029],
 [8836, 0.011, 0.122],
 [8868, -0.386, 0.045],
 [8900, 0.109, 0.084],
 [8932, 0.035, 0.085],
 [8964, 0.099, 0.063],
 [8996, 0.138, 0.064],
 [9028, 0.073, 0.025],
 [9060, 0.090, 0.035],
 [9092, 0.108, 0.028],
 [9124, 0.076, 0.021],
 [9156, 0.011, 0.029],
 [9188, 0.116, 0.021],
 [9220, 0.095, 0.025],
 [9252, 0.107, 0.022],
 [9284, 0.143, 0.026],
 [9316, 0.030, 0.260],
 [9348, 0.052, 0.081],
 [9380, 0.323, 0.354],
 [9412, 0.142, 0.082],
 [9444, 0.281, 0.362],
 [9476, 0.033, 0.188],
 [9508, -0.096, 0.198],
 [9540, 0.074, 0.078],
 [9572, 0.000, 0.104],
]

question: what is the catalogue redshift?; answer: 1.116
